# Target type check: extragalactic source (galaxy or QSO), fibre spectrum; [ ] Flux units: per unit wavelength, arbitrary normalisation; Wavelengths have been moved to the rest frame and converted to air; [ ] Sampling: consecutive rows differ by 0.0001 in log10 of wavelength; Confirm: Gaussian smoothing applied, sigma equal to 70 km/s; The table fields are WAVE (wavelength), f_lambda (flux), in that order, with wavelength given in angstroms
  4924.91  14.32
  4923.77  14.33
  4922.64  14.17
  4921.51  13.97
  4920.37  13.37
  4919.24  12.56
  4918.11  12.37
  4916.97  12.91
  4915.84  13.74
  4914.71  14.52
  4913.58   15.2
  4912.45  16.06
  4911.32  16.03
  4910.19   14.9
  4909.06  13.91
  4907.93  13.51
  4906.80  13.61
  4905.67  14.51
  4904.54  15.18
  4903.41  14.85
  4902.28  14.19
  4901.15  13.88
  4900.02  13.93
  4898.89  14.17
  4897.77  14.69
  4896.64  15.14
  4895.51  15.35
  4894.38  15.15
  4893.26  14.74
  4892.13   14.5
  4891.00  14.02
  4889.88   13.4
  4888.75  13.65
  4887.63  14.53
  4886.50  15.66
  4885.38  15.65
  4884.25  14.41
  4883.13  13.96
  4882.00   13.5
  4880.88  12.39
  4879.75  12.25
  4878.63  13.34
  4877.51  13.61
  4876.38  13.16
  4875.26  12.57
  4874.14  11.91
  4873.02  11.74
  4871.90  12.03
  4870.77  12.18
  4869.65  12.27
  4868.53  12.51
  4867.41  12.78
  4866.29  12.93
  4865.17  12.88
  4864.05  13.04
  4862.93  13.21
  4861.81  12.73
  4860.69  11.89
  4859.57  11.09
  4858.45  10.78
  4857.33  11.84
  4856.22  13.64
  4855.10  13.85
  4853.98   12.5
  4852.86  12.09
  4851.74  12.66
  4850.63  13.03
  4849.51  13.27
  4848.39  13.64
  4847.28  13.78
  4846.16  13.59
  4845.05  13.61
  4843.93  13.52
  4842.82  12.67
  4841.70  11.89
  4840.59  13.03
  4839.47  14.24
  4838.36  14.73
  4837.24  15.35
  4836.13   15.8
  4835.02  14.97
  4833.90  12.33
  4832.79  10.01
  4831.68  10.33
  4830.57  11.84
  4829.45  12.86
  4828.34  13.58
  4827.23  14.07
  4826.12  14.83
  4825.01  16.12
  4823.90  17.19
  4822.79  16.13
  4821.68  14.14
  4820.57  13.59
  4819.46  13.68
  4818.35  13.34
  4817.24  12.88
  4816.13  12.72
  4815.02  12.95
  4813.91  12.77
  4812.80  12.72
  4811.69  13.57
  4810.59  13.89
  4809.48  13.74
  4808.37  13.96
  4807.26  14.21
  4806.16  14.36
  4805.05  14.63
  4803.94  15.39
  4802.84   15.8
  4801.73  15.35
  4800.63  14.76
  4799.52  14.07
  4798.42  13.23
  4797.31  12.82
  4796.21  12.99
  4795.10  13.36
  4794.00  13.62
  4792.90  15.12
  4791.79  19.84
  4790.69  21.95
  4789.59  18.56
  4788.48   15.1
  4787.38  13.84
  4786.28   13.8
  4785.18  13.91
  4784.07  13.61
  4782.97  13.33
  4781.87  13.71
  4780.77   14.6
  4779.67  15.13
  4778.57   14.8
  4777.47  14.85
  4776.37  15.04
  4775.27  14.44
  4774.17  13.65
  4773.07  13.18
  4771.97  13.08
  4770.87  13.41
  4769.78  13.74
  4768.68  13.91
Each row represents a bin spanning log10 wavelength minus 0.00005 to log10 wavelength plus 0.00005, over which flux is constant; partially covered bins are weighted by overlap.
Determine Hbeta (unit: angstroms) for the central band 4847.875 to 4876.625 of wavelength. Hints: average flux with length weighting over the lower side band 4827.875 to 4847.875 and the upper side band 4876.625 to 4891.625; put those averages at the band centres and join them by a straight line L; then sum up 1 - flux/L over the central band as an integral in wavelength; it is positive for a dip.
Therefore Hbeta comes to 2.16 angstroms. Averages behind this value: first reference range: 13.2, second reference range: 13.9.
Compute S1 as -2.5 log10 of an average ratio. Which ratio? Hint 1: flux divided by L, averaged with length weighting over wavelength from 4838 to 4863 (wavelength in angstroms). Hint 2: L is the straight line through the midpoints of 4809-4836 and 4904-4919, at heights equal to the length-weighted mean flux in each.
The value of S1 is 0.07 mag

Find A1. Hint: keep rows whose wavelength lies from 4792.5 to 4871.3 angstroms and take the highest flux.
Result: 17.19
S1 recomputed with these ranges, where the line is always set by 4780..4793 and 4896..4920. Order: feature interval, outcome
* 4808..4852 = 0.12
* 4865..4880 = 0.17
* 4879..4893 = 0.04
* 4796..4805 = 0.08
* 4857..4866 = 0.21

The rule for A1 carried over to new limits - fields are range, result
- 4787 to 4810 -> 21.95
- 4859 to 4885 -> 14.41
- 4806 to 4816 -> 14.36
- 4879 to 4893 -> 15.66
